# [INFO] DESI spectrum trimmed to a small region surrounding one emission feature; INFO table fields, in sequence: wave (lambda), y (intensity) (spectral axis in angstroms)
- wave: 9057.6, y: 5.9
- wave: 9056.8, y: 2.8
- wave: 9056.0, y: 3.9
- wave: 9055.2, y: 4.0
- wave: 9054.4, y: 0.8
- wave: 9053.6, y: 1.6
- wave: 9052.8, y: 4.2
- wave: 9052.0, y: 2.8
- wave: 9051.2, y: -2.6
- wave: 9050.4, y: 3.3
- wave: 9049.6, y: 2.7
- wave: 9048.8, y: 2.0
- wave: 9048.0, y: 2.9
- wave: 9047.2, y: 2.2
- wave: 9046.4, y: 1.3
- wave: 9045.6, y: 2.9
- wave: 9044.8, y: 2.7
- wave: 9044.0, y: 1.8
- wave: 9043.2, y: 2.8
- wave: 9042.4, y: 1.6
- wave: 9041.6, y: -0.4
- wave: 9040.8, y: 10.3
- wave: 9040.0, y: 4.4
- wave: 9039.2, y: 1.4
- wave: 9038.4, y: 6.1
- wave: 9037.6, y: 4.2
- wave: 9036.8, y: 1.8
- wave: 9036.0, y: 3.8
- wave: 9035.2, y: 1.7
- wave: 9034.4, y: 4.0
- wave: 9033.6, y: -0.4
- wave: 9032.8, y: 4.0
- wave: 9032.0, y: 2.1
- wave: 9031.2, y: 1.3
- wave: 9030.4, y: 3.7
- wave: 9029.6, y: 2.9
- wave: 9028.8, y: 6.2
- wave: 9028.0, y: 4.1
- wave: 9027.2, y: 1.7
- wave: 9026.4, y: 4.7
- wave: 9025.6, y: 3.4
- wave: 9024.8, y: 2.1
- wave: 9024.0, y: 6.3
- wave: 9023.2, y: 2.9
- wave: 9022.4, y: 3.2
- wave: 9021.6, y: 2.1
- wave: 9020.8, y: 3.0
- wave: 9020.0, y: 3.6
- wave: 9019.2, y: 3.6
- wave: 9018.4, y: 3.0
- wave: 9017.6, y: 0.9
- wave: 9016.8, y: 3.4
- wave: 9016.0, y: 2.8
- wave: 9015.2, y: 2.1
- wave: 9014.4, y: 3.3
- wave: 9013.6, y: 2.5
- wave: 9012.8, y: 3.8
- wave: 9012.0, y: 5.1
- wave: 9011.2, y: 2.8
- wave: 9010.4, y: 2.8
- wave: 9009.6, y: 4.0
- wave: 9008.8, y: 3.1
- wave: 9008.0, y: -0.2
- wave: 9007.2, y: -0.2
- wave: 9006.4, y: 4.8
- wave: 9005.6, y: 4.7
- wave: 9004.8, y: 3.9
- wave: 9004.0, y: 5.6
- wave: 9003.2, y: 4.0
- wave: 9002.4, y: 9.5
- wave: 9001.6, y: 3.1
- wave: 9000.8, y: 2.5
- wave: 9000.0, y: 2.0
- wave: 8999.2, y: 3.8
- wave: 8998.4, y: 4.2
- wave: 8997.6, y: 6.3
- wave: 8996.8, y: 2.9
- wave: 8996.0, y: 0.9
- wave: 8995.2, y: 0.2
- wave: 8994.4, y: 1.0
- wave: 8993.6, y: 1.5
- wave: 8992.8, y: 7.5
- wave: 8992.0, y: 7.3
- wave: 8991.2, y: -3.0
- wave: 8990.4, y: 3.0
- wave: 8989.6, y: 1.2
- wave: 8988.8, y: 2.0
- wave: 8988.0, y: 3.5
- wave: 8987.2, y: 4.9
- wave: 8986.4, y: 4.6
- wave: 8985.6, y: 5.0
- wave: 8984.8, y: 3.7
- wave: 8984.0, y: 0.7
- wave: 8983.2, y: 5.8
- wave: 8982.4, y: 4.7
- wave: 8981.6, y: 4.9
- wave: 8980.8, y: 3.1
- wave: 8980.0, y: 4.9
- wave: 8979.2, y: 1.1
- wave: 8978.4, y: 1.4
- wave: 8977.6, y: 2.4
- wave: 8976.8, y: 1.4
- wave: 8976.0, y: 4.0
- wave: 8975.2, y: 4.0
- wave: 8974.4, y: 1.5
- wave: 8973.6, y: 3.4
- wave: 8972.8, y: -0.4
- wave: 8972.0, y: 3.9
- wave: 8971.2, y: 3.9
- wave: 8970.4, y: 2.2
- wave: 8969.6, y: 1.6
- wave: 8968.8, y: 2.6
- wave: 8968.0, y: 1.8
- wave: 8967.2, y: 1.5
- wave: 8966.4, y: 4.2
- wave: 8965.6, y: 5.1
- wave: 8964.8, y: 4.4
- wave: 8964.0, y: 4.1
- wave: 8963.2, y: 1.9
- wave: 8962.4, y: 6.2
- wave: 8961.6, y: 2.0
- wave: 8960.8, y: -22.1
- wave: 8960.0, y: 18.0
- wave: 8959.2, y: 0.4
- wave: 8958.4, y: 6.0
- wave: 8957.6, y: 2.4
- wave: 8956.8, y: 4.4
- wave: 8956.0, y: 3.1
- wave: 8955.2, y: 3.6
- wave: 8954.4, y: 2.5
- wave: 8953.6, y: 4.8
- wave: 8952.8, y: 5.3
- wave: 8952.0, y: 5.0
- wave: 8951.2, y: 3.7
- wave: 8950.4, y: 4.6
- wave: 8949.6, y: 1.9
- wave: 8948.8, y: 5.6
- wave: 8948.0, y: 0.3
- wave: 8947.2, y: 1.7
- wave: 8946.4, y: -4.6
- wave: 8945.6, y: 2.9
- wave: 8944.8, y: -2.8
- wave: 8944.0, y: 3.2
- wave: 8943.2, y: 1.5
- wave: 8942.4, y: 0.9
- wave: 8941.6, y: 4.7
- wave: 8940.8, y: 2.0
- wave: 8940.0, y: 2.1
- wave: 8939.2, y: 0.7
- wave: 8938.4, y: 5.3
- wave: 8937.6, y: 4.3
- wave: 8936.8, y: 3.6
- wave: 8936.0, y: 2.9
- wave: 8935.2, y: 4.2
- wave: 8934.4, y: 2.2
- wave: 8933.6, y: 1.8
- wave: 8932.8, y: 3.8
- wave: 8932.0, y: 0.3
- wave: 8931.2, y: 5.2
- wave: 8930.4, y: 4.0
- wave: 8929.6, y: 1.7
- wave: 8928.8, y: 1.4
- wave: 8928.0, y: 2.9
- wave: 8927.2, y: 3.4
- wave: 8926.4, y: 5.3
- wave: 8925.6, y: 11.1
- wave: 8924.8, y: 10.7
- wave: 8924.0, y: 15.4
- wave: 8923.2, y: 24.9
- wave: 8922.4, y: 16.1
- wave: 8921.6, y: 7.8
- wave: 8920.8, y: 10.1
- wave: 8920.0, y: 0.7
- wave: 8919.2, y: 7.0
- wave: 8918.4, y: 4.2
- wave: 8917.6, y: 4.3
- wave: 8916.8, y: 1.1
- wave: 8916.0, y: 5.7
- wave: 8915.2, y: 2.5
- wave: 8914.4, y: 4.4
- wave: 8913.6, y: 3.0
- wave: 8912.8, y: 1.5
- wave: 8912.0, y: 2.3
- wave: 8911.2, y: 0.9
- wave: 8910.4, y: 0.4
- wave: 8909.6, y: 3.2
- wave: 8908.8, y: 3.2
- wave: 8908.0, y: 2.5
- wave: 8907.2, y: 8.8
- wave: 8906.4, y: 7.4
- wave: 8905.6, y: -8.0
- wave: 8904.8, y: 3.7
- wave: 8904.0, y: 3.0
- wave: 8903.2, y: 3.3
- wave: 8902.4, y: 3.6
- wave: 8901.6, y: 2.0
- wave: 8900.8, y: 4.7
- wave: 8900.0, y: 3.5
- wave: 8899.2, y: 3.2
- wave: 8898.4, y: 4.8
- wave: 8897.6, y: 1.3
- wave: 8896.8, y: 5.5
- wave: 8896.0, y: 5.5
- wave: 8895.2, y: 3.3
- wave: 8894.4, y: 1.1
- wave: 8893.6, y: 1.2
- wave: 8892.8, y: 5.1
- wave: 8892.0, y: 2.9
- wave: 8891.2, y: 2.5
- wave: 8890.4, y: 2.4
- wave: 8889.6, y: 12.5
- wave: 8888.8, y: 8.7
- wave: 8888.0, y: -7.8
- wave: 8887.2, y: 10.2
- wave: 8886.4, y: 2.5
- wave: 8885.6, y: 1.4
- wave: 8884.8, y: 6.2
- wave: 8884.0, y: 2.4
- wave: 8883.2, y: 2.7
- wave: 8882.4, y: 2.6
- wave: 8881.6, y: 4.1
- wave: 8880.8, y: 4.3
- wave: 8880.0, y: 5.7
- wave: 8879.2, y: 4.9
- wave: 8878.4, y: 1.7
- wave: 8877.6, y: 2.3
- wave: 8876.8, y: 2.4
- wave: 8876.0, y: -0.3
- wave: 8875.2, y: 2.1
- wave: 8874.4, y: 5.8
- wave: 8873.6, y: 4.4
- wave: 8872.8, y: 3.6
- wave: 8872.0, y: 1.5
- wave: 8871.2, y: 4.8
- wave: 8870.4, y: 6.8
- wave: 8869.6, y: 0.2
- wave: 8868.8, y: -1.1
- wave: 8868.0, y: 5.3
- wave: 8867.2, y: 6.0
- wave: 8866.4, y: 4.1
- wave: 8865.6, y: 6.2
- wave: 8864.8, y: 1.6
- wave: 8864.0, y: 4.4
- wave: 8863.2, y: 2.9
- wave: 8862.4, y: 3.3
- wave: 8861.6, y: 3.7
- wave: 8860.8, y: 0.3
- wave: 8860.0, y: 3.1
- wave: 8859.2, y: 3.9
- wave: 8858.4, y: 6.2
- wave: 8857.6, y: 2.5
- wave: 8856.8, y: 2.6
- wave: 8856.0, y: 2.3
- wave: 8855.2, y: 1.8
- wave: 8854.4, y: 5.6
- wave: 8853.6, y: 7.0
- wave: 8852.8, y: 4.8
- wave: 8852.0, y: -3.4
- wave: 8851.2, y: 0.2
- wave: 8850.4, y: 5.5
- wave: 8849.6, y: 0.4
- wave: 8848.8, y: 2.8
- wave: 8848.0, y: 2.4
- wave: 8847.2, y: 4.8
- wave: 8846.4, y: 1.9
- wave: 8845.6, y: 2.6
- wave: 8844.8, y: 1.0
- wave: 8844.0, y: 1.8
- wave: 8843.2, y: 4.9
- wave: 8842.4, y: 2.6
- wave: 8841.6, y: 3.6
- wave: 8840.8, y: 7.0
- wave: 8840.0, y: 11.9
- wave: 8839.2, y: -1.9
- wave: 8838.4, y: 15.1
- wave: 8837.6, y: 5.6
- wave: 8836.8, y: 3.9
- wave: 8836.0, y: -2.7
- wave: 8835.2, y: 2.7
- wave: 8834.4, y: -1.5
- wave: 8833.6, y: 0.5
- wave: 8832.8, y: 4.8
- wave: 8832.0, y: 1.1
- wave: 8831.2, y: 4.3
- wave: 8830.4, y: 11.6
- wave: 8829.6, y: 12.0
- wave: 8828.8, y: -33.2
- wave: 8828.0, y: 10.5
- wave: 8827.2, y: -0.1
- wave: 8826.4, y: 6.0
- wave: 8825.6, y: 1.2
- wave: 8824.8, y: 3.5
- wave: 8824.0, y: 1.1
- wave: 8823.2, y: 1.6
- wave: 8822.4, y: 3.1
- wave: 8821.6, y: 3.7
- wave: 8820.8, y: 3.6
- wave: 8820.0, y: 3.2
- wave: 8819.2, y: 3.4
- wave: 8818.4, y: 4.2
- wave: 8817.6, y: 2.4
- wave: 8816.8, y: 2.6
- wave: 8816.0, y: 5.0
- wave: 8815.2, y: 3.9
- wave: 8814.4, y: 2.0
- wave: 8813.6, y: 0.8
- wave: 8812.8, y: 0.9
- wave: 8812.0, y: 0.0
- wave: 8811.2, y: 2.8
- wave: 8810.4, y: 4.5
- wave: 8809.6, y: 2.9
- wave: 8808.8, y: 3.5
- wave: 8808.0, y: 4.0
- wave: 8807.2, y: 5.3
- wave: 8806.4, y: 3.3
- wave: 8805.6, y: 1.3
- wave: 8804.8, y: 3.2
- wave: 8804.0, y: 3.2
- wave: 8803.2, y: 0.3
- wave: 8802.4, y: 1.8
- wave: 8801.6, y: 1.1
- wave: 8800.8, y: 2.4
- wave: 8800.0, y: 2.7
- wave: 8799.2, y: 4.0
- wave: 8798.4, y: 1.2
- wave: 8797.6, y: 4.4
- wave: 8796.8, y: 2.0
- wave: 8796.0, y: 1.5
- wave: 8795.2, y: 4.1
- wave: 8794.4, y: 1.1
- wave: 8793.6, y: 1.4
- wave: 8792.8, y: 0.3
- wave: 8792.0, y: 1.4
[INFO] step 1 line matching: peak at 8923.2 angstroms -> [O III]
